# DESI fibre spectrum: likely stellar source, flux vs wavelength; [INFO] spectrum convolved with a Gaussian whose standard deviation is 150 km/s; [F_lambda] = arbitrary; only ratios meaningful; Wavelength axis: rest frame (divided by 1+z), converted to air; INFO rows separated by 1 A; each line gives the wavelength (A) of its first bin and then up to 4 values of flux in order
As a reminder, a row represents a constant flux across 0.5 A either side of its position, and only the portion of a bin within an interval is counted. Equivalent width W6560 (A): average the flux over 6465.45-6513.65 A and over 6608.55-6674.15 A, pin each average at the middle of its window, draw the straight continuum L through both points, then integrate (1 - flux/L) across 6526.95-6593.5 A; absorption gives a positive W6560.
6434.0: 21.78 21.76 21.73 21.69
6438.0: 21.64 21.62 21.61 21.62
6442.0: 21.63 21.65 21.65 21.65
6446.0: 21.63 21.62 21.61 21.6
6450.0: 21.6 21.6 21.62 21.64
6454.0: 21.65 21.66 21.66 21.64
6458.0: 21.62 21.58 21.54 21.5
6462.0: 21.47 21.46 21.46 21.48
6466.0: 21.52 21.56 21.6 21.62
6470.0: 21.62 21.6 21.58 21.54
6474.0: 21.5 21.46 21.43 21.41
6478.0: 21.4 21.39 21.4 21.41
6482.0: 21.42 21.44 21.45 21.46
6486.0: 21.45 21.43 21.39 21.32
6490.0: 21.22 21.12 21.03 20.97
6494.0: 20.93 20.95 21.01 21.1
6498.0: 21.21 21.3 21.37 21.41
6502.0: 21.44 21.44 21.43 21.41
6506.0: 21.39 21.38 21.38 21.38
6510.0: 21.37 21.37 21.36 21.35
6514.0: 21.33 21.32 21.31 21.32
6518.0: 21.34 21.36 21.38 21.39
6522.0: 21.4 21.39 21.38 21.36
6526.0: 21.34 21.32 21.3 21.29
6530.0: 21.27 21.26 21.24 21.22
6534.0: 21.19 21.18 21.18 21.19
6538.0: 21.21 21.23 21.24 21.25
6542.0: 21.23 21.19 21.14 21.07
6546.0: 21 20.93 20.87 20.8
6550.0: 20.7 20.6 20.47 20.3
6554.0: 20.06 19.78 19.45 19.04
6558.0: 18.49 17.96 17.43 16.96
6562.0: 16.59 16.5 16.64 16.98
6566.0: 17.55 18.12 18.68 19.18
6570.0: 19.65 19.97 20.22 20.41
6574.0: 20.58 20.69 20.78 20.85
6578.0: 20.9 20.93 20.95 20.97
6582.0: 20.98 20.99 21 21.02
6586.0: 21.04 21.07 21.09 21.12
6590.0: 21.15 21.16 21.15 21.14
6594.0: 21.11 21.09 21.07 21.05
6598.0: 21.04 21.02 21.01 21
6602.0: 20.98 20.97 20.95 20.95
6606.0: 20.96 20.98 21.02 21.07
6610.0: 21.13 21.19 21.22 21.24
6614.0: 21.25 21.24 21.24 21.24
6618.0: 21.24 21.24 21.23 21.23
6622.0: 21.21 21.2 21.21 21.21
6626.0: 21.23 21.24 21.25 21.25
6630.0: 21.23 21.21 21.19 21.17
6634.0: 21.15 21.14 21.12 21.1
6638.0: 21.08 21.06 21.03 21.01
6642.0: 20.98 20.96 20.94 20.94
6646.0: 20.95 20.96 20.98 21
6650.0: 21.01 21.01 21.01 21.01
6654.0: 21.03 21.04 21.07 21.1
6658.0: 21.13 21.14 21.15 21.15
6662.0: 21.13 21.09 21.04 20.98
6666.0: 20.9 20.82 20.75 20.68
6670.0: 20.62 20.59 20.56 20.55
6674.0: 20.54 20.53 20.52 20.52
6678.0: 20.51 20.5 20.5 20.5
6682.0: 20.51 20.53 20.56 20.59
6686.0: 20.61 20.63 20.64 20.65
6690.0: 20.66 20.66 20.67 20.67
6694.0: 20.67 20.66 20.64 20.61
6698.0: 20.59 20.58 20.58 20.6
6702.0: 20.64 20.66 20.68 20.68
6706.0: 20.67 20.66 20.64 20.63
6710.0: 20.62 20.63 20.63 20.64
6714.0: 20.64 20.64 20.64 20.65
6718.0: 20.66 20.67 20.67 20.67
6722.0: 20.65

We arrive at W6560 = 3.0 A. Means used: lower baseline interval 21.4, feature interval 20.3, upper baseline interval 21.1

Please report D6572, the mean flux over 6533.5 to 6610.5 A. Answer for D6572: 20.3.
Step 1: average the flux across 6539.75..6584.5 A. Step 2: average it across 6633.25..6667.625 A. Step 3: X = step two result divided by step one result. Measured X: 1.06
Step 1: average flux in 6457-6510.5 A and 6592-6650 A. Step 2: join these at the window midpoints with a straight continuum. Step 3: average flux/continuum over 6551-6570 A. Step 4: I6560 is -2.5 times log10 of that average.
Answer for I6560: 0.15 mag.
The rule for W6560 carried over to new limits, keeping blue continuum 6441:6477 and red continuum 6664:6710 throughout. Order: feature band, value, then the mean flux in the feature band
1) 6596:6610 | 0.0 A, 21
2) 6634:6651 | -0.2 A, 21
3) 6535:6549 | 0.1 A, 21.1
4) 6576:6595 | 0.0 A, 21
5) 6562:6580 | 1.5 A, 19.3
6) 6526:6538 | 0.0 A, 21.2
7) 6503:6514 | 0.0 A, 21.4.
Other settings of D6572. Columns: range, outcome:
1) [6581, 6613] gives 21.1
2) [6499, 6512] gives 21.4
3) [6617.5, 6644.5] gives 21.2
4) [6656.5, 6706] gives 20.7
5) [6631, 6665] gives 21.1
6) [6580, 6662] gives 21.1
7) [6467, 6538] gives 21.3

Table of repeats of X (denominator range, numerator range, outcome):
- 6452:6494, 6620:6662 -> 0.98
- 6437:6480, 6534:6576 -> 0.92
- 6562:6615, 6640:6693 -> 1.02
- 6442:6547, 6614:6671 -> 0.99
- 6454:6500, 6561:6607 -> 0.95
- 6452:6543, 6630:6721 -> 0.97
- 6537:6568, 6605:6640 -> 1.08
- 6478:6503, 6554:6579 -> 0.89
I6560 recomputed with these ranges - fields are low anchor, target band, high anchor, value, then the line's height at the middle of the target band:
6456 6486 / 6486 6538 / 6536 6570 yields -0.04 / 20.5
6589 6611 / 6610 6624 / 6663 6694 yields -0.01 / 21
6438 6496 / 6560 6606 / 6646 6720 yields 0.05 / 21.1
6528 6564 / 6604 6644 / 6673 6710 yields -0.04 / 20.4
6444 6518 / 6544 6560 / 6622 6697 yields 0.06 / 21.2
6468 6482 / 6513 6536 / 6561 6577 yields -0.06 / 20.1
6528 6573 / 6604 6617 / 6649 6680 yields -0.04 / 20.4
